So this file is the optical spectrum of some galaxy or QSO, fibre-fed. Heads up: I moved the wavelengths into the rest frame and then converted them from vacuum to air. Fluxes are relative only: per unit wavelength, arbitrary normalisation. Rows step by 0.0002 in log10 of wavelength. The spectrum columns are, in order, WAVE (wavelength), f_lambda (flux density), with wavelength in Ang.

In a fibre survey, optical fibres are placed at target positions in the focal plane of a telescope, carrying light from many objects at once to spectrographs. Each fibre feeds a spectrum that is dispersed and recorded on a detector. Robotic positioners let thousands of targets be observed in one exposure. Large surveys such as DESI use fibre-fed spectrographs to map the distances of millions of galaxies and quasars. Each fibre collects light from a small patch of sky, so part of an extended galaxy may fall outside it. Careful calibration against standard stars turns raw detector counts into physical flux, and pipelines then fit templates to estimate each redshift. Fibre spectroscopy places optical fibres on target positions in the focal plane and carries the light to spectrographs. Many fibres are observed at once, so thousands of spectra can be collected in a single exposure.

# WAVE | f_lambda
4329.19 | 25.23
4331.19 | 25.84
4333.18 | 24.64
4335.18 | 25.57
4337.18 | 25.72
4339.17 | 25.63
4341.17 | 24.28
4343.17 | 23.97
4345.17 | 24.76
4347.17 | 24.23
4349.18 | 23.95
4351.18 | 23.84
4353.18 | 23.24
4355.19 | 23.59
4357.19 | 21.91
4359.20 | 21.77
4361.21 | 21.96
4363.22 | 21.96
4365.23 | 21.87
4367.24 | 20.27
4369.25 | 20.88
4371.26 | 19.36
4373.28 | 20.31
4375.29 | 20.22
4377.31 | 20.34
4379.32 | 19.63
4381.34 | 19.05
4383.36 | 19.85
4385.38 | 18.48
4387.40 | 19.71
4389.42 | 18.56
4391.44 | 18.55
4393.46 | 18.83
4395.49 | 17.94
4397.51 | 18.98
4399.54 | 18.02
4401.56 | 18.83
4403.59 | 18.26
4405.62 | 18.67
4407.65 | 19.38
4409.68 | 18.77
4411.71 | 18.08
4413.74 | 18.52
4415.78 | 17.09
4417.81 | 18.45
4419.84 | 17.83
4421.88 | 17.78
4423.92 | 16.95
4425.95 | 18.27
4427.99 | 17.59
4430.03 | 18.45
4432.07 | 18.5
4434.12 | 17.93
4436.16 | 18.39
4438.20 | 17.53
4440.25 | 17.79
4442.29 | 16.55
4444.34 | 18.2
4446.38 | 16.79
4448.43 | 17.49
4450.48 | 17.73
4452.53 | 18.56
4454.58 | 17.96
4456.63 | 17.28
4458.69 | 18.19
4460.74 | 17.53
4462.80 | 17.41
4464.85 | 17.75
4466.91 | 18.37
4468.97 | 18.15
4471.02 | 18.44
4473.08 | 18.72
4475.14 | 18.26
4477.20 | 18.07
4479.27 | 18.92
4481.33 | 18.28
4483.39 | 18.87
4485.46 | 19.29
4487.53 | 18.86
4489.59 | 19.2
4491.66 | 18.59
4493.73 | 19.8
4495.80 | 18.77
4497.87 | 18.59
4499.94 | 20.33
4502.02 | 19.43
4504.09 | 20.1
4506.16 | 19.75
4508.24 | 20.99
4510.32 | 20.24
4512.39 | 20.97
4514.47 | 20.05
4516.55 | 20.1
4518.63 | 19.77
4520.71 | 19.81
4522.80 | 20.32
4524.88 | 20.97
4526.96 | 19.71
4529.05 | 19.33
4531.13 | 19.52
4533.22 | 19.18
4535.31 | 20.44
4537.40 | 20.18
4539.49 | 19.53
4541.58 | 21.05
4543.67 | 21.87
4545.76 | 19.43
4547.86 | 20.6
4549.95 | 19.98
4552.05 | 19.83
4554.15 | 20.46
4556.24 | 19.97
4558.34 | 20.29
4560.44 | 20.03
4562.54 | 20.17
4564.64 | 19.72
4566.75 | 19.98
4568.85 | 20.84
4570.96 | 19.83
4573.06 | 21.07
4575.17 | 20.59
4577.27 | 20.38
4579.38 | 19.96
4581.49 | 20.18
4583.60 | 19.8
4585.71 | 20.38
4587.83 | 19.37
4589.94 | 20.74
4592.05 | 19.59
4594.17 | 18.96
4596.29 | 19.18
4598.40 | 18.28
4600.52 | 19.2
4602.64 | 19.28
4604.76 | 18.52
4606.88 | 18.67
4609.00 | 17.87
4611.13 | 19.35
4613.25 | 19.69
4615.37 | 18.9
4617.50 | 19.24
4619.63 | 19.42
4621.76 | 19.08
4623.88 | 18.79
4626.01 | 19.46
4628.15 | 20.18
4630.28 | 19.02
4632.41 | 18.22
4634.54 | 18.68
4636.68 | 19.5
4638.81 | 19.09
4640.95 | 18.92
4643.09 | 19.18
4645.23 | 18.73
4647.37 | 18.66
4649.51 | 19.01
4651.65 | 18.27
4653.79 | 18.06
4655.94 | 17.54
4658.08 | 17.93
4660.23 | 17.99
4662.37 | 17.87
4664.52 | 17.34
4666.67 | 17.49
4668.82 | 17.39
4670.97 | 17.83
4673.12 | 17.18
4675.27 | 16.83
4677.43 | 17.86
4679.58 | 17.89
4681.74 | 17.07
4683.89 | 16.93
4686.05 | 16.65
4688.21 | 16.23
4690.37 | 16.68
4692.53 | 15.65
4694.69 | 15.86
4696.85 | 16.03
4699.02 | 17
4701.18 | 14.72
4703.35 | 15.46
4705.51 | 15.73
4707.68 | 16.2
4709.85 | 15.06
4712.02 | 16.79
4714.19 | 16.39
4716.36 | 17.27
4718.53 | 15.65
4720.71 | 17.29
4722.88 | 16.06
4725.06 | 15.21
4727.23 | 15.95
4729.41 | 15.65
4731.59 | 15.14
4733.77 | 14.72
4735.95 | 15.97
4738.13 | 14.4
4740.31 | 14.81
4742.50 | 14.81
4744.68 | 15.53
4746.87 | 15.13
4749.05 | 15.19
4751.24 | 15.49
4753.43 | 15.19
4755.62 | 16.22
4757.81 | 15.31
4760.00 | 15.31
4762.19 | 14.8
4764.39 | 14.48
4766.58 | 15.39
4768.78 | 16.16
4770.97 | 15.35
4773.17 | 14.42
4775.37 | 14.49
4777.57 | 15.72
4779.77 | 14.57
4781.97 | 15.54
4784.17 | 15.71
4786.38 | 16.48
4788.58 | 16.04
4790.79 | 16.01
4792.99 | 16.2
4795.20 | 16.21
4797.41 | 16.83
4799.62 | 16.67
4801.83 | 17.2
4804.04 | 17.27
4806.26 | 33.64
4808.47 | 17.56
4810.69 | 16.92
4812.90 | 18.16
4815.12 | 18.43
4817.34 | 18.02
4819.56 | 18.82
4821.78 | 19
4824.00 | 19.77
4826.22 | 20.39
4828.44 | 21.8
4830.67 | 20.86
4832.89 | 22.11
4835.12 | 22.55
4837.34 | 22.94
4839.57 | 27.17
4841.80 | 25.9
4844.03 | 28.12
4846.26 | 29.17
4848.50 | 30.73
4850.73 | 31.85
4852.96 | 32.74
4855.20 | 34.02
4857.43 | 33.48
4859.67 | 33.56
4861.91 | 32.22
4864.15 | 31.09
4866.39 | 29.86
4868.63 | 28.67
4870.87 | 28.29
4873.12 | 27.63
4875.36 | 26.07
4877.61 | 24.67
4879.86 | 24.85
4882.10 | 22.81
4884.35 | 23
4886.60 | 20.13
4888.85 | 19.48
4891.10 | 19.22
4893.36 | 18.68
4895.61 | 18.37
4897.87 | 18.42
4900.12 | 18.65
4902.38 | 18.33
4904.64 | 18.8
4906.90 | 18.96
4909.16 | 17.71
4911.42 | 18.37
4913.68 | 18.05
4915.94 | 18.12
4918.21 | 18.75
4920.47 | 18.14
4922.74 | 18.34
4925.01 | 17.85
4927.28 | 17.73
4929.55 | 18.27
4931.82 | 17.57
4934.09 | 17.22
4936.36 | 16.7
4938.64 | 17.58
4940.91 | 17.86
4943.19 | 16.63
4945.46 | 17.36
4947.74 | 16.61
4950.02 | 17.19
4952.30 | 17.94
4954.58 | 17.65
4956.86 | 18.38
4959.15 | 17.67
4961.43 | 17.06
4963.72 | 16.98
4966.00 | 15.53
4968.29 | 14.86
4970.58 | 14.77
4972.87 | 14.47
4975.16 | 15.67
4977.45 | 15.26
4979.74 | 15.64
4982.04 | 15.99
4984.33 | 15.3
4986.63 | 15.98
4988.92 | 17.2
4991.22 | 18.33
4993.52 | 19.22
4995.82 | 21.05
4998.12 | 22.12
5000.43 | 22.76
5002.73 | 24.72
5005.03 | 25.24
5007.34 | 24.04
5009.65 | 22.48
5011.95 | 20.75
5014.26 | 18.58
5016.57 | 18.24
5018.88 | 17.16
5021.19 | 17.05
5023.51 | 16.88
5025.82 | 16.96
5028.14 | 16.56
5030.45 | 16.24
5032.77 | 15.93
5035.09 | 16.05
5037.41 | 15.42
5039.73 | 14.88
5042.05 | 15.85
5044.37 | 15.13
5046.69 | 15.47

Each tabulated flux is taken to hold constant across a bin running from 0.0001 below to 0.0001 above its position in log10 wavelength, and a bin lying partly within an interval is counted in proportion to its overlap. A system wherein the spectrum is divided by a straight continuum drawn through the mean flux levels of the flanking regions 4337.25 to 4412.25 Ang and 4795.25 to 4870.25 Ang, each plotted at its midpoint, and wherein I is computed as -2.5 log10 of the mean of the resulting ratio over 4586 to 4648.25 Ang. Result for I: 0.188 mag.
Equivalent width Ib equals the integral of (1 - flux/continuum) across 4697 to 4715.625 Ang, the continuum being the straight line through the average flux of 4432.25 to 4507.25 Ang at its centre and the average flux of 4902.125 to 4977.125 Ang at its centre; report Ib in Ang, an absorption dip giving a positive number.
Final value 2.0 Ang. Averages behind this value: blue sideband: 18.4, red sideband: 17.3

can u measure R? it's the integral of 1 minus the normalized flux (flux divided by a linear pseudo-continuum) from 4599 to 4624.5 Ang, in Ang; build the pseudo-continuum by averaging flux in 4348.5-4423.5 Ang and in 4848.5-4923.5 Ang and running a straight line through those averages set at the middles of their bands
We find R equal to 3.1 Ang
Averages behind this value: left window 19.8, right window 23.8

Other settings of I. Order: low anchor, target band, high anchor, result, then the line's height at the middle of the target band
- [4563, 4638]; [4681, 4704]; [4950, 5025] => 0.18 mag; 19.2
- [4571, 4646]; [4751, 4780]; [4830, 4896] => 0.48 mag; 23.7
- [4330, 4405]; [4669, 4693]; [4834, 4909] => 0.37 mag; 23.9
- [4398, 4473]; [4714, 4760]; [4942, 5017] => 0.17 mag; 18.1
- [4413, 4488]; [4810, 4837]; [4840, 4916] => 0.20 mag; 23.9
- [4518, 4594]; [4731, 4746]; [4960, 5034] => 0.27 mag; 19.3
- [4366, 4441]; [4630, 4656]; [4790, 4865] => 0.15 mag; 21.4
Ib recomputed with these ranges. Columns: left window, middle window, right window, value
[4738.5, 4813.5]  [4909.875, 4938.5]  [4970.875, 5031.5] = -0.20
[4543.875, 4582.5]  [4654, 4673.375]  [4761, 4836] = 1.52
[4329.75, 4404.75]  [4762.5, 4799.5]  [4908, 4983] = 5.49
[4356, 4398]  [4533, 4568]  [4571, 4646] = -1.17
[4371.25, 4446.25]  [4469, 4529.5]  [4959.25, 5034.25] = -3.34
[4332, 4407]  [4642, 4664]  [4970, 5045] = 1.68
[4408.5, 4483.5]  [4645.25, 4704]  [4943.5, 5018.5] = 2.92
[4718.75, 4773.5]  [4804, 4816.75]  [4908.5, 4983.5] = -3.66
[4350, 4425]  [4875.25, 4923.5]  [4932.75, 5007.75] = -4.54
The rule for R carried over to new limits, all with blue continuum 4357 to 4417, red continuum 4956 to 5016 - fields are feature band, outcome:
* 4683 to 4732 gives 7.4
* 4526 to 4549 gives -1.0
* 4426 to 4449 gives 1.9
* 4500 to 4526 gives -1.3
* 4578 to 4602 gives -0.6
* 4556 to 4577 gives -1.2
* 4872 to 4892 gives -4.8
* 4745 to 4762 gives 3.1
